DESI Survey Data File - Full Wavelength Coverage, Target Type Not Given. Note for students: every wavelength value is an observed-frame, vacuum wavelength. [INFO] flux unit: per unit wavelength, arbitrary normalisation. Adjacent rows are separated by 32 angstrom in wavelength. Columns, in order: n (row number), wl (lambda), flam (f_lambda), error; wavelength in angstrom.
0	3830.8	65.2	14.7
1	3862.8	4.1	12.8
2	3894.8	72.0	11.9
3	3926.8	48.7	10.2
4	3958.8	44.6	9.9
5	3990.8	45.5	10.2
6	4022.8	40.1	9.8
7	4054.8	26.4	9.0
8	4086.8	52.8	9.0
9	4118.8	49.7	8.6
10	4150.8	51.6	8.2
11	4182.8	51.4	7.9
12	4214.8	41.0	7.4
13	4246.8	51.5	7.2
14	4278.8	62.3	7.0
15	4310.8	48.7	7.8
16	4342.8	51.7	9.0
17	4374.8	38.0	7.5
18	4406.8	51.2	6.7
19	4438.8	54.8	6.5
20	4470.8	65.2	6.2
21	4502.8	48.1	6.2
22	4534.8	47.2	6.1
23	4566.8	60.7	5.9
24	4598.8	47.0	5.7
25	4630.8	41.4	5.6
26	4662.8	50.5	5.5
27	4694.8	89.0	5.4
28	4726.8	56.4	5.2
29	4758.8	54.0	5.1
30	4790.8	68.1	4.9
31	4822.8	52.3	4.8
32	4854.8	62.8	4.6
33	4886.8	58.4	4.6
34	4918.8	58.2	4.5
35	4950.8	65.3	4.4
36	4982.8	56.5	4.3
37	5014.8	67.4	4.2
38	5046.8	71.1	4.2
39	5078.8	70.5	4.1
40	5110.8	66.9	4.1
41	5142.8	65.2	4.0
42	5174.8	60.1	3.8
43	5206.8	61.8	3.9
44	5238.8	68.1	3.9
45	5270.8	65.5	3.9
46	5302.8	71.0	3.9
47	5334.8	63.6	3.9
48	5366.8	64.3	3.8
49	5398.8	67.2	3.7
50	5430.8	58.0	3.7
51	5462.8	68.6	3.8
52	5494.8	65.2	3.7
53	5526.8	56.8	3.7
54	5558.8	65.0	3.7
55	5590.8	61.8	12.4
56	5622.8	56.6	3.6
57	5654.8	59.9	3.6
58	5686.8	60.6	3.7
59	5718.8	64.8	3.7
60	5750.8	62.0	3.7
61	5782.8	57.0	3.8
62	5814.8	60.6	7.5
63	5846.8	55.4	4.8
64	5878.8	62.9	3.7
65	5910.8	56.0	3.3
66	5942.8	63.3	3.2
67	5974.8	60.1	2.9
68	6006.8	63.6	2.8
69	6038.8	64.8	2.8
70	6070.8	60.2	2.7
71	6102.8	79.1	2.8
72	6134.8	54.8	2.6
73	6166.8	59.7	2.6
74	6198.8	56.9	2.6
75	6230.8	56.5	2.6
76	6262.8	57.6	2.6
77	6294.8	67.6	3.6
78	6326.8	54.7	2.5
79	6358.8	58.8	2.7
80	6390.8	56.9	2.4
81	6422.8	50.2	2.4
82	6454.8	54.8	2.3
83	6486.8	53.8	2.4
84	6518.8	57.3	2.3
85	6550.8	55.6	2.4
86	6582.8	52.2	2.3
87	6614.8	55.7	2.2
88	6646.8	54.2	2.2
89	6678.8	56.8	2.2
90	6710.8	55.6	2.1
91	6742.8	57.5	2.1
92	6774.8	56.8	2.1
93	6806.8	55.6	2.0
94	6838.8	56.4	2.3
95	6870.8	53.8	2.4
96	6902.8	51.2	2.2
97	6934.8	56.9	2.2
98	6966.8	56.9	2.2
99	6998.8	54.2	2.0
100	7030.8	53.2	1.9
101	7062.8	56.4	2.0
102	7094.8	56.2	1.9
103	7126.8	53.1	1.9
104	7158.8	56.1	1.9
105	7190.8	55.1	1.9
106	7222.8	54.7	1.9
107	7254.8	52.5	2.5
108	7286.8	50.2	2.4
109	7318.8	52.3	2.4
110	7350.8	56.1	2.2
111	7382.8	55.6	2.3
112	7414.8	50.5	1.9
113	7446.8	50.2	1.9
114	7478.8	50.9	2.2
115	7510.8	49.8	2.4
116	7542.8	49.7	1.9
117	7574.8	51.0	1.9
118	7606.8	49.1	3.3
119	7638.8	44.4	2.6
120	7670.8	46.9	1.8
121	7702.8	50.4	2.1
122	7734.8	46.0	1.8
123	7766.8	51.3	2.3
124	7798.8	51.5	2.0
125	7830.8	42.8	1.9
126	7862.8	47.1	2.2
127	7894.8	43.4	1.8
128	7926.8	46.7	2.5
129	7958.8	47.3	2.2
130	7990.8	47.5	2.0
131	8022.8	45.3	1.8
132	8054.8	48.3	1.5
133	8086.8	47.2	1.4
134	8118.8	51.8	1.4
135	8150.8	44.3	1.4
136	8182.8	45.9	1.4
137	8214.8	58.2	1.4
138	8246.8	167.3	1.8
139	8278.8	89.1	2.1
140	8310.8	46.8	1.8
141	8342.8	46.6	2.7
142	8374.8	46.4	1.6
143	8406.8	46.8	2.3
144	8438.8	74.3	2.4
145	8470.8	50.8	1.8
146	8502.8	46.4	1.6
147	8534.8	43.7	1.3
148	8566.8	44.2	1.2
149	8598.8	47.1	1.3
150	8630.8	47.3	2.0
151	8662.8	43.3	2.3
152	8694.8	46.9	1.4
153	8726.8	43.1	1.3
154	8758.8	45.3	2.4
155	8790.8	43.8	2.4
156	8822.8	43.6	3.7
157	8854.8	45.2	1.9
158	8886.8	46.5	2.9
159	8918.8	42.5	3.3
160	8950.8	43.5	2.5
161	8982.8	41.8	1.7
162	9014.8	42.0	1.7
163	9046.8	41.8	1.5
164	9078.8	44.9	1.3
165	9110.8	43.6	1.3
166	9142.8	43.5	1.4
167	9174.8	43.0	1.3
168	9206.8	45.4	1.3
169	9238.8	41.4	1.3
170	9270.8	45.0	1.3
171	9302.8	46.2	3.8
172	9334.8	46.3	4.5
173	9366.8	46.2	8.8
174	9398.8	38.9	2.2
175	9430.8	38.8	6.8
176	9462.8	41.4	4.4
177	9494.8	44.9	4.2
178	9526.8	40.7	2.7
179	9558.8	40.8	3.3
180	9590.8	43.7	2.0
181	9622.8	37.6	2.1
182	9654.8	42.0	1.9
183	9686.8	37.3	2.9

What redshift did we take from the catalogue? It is 0.26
